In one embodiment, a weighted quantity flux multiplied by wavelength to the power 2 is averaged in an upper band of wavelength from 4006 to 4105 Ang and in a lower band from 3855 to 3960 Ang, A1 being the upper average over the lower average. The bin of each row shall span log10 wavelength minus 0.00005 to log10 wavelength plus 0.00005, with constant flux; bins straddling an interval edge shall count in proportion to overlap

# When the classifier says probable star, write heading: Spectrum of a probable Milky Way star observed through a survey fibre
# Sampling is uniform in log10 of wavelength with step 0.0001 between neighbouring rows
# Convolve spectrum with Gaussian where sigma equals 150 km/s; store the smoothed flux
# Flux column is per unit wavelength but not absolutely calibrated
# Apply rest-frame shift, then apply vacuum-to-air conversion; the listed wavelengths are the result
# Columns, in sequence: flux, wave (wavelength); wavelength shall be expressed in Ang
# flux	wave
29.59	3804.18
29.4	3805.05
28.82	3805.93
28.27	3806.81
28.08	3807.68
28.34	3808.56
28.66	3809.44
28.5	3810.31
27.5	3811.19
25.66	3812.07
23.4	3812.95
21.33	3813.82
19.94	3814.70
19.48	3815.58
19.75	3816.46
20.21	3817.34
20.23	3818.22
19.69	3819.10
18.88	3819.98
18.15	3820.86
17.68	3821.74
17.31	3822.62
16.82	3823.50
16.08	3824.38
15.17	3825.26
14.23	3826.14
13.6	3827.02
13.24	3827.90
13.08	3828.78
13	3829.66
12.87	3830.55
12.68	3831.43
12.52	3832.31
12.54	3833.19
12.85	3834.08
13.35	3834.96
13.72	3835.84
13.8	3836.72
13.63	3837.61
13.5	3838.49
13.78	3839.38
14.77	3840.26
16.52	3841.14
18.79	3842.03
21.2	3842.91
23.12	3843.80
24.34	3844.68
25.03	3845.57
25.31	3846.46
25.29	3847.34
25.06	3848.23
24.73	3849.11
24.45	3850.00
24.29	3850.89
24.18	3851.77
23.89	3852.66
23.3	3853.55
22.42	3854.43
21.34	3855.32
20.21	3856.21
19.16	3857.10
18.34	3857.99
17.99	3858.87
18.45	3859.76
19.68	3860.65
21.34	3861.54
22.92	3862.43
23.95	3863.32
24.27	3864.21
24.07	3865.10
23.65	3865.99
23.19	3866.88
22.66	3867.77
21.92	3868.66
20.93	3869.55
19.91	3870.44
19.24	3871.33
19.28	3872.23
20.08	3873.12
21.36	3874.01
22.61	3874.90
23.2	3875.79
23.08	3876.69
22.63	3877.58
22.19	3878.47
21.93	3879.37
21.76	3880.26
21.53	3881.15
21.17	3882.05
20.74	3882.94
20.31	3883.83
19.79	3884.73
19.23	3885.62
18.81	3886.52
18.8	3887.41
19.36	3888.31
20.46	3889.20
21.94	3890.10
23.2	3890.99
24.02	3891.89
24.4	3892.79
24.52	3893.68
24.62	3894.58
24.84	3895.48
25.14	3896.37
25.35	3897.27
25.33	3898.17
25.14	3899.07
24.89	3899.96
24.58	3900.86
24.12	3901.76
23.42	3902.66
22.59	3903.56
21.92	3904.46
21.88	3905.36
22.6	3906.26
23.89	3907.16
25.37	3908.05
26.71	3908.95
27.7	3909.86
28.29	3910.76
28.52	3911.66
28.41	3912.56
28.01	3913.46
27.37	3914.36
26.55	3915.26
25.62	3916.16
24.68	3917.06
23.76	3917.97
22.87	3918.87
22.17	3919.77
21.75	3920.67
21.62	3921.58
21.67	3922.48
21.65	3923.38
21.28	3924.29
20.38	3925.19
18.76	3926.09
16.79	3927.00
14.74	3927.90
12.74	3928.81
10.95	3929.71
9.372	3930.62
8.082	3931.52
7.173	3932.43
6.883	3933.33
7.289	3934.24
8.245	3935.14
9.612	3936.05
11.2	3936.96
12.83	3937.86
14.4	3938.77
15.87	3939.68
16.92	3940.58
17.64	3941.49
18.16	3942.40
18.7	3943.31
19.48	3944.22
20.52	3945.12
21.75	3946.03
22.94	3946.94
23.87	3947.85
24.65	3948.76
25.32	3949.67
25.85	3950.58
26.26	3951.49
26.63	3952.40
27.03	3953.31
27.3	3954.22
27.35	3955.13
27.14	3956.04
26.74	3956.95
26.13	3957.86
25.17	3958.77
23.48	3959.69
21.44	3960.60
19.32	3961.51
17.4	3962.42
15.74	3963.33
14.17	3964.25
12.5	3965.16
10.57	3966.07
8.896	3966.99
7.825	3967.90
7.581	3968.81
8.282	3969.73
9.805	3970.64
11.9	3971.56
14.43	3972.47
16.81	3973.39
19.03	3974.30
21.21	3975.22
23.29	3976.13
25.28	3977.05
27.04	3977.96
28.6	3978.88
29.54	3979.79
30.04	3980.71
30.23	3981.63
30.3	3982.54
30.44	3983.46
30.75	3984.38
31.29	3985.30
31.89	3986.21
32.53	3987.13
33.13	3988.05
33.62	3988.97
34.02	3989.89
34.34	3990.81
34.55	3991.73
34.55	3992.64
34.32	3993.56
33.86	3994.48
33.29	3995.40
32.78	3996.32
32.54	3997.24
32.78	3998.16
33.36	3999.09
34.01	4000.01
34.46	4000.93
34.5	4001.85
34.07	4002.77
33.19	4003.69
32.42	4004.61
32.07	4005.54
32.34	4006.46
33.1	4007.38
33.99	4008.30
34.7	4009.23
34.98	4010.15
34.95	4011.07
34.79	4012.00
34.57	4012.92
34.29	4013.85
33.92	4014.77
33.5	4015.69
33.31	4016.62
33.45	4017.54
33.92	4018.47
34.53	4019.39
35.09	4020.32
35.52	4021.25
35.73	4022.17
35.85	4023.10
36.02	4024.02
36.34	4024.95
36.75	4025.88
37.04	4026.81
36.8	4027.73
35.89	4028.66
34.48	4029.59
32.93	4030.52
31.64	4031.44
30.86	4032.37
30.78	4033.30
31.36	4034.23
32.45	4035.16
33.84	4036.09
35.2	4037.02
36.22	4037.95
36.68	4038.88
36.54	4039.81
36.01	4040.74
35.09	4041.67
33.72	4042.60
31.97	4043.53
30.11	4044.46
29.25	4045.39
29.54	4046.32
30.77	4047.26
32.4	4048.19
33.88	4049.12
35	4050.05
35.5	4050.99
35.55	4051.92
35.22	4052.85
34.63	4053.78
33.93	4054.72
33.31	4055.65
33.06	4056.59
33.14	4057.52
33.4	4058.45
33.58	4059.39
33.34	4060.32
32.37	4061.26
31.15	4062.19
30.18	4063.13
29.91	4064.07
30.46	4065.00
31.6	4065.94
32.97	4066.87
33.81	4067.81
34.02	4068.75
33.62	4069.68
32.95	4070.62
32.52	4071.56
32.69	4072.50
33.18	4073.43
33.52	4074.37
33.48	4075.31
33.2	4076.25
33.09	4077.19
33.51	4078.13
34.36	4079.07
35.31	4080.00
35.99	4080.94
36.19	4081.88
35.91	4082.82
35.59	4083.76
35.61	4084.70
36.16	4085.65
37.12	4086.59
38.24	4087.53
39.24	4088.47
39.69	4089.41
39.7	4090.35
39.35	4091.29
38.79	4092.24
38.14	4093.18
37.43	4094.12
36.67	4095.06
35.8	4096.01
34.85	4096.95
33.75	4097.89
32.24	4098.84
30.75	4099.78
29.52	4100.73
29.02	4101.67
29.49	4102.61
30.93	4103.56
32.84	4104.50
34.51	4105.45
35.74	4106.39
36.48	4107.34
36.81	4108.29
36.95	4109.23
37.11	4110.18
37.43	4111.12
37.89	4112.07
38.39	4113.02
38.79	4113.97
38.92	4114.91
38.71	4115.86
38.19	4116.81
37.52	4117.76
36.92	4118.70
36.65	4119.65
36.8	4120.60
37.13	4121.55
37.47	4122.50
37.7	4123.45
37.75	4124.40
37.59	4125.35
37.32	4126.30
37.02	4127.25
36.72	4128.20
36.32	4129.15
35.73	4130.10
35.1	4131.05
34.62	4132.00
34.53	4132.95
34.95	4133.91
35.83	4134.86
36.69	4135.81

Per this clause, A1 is 1.72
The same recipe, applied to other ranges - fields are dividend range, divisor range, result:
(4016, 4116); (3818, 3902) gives 1.88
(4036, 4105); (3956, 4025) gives 1.25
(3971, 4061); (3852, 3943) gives 1.66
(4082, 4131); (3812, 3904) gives 2.02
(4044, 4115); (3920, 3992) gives 1.78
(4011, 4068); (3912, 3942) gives 2.04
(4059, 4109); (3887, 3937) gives 1.78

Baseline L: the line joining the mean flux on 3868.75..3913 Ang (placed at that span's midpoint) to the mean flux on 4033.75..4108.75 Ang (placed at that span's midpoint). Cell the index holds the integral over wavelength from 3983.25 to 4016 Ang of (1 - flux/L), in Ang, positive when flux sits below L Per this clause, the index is -4.2 Ang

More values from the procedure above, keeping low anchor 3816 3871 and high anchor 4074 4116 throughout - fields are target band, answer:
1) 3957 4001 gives 5.1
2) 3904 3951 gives 9.1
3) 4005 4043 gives -4.3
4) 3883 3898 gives 0.0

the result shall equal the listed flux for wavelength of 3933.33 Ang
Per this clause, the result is 6.883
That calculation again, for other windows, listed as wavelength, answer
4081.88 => 36.19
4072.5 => 32.69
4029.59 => 34.48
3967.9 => 7.825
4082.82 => 35.91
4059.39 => 33.58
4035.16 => 32.45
